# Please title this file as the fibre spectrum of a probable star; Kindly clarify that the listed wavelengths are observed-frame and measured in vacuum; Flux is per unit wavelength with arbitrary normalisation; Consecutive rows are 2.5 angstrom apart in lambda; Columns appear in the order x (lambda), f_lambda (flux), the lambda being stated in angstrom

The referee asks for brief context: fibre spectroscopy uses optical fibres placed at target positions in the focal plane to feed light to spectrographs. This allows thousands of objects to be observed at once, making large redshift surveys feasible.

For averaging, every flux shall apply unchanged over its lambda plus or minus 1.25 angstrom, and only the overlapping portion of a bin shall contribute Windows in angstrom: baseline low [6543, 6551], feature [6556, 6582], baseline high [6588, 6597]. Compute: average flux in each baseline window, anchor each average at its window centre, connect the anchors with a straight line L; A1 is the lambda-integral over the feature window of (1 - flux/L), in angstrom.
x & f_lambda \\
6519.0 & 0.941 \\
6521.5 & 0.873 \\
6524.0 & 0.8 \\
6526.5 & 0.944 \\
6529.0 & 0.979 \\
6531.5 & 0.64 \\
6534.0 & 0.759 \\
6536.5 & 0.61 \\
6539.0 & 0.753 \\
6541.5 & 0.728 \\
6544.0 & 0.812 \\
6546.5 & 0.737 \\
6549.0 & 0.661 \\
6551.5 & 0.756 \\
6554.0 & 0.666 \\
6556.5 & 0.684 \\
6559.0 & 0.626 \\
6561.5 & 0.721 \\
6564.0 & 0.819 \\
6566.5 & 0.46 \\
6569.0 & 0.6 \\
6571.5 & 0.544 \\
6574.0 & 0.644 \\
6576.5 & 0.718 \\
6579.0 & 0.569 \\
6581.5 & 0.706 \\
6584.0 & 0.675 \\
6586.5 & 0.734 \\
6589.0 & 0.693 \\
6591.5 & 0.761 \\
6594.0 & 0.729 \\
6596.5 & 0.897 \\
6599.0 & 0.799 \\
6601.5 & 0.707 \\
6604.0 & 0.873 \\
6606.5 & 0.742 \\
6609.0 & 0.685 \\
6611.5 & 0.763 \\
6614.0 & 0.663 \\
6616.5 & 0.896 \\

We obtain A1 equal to 3.7 angstrom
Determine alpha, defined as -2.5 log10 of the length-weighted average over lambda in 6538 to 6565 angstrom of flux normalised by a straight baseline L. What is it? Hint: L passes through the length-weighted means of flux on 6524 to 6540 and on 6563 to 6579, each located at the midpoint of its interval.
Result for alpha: -0.03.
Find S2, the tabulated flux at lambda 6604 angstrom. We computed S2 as 0.873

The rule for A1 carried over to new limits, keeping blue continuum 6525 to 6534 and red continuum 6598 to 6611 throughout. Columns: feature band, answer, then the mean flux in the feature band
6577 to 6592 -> 1.8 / 0.688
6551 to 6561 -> 1.6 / 0.68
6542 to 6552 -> 1.0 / 0.739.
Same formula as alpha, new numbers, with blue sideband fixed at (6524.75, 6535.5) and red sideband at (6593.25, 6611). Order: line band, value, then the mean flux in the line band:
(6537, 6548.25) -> 0.101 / 0.743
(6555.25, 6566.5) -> 0.174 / 0.684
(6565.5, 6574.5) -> 0.388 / 0.558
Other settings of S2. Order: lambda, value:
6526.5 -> 0.944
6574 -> 0.644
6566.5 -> 0.46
